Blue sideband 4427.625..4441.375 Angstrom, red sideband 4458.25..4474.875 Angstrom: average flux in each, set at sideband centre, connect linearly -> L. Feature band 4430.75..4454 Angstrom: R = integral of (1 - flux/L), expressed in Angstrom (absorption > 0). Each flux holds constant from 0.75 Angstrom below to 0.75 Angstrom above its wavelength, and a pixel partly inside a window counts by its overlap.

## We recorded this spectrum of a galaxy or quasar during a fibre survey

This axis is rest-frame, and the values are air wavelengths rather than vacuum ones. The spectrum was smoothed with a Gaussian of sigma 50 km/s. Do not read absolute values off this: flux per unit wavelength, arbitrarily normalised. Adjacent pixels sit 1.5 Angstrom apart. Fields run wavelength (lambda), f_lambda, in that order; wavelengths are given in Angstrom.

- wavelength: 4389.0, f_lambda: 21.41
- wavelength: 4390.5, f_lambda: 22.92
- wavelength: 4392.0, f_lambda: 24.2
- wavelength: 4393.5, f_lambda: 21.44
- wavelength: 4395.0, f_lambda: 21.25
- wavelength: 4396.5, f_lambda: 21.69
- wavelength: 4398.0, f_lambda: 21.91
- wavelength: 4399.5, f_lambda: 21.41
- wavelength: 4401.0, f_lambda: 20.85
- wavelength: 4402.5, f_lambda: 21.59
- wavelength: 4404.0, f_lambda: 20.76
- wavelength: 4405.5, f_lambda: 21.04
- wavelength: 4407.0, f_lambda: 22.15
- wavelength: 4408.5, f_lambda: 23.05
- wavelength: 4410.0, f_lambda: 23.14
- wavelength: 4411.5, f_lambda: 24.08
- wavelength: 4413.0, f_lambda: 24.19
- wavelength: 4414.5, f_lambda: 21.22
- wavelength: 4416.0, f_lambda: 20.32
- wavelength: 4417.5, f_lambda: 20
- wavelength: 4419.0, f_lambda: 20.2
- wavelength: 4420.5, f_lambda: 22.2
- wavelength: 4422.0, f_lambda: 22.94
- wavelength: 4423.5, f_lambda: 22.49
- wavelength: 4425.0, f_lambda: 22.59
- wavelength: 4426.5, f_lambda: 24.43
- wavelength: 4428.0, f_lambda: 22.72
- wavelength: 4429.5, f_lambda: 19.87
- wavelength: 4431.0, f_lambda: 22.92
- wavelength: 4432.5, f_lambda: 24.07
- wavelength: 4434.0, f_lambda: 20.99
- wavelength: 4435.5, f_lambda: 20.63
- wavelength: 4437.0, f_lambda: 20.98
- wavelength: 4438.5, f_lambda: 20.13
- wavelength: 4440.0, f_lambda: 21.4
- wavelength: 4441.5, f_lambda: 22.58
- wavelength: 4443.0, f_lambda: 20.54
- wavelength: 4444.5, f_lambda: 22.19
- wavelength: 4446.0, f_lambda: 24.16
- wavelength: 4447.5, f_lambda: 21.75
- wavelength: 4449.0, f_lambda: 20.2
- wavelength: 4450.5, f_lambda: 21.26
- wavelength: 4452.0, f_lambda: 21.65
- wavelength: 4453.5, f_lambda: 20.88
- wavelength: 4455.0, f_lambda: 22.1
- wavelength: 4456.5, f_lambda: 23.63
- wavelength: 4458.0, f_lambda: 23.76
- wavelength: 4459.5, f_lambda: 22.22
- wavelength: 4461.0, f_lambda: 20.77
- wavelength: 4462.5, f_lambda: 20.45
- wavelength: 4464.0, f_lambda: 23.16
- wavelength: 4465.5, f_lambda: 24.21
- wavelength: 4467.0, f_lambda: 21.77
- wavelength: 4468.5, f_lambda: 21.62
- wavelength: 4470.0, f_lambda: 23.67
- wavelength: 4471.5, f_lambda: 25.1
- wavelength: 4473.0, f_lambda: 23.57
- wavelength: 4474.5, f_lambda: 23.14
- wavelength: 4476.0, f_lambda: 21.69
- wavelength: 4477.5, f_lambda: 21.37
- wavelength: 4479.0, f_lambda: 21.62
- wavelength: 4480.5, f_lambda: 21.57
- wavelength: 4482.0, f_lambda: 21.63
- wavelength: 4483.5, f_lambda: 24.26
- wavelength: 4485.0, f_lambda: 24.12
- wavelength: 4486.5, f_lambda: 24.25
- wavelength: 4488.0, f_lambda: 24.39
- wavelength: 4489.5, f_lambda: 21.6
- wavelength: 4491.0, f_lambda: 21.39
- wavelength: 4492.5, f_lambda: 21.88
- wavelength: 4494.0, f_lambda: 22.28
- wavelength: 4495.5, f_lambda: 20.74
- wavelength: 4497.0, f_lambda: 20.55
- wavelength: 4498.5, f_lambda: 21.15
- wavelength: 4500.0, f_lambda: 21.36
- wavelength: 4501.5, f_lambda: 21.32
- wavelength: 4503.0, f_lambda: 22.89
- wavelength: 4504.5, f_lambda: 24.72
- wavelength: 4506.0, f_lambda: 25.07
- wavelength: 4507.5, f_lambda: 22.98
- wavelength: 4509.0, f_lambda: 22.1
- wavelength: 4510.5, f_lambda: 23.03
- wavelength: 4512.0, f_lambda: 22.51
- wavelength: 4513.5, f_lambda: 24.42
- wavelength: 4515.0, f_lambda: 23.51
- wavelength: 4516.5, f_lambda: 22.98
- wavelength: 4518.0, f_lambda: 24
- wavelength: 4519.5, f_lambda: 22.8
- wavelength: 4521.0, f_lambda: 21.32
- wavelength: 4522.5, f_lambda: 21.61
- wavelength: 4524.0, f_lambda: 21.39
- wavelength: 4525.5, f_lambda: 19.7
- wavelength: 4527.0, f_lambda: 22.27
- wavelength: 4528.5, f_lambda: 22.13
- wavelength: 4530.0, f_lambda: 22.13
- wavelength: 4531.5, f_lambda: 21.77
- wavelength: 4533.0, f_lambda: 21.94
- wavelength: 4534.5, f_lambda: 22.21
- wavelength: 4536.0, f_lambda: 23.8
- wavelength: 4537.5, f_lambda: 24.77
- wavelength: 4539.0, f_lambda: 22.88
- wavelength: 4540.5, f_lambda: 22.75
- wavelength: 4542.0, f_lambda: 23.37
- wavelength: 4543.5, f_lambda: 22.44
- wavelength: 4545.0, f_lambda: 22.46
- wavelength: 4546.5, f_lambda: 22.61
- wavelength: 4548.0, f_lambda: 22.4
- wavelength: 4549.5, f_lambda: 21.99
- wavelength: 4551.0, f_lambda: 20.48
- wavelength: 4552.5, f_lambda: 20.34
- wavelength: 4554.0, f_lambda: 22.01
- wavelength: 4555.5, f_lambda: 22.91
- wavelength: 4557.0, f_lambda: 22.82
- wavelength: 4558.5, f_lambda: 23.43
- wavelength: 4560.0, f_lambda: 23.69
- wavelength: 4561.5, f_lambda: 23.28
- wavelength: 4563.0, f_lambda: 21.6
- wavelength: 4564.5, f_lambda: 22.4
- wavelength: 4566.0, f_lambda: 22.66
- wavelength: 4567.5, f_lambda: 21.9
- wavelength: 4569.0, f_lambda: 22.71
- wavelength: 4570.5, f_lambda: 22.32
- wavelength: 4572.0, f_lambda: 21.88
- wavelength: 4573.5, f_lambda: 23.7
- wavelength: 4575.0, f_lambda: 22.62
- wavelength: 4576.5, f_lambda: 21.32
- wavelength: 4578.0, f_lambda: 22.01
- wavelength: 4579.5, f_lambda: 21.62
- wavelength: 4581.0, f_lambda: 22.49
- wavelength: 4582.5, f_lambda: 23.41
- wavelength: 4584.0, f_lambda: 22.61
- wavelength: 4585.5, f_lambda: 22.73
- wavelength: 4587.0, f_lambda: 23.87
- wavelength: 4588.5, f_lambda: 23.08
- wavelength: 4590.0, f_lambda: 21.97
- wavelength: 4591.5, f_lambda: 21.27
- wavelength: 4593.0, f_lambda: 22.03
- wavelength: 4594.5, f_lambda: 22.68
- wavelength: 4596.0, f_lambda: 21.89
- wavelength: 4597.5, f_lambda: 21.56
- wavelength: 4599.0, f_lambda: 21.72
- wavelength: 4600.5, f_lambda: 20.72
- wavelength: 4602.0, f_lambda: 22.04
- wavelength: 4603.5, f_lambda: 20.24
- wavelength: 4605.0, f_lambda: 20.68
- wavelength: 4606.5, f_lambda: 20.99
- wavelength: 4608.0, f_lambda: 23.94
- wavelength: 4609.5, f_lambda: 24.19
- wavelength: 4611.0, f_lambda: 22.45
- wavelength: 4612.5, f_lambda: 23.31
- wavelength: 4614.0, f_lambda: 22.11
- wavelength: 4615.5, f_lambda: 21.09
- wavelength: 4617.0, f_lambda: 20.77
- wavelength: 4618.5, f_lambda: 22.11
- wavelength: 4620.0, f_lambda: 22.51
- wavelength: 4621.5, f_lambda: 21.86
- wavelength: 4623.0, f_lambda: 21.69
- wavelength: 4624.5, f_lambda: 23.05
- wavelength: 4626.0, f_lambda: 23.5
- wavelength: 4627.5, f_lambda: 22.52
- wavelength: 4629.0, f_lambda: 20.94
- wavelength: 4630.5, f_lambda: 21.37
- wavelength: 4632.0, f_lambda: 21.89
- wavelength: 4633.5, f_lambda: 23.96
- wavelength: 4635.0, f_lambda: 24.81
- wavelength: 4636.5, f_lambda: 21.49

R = 0.2 Angstrom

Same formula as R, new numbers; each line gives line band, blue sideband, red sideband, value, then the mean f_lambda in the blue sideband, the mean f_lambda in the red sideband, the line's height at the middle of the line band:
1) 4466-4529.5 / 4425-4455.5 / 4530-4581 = -1.14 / 21.8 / 22.5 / 22.1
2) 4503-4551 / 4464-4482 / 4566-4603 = -0.48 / 22.6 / 22.3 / 22.5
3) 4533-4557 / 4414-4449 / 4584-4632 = -0.56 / 21.8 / 22.1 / 22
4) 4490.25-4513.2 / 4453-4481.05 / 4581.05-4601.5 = 0.10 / 22.5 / 22.3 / 22.4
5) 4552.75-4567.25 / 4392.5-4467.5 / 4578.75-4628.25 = -0.33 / 21.9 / 22.2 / 22.1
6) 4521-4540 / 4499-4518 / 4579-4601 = 0.56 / 23.1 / 22.3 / 22.9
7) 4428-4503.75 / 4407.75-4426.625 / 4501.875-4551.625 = 1.15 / 22.3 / 22.6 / 22.5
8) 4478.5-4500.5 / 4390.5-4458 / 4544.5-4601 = -0.11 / 21.9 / 22.3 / 22.1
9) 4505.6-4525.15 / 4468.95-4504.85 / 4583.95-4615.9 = -0.35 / 22.5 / 22.1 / 22.4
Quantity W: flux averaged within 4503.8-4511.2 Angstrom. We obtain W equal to 23.6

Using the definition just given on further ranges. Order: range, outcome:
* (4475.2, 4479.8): 21.6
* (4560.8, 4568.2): 22.4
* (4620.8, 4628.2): 22.5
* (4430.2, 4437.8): 21.9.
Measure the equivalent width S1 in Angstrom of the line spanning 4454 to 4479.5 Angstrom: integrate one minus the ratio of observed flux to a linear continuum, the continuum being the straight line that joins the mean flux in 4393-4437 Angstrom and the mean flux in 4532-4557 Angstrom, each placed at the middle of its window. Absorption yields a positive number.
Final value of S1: -0.5 Angstrom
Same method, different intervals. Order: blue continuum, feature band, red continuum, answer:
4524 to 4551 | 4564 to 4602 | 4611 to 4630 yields -0.1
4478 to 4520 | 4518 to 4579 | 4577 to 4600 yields 0.4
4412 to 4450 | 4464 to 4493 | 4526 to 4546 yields -0.8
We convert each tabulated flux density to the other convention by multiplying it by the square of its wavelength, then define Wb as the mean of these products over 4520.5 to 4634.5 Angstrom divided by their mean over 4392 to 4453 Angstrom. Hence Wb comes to 1.1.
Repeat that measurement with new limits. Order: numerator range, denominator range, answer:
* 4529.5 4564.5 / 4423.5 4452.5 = 1.08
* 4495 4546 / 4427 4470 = 1.06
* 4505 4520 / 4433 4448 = 1.12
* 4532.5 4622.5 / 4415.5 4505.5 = 1.06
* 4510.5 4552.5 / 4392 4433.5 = 1.07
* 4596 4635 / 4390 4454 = 1.10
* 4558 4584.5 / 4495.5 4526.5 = 1.03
